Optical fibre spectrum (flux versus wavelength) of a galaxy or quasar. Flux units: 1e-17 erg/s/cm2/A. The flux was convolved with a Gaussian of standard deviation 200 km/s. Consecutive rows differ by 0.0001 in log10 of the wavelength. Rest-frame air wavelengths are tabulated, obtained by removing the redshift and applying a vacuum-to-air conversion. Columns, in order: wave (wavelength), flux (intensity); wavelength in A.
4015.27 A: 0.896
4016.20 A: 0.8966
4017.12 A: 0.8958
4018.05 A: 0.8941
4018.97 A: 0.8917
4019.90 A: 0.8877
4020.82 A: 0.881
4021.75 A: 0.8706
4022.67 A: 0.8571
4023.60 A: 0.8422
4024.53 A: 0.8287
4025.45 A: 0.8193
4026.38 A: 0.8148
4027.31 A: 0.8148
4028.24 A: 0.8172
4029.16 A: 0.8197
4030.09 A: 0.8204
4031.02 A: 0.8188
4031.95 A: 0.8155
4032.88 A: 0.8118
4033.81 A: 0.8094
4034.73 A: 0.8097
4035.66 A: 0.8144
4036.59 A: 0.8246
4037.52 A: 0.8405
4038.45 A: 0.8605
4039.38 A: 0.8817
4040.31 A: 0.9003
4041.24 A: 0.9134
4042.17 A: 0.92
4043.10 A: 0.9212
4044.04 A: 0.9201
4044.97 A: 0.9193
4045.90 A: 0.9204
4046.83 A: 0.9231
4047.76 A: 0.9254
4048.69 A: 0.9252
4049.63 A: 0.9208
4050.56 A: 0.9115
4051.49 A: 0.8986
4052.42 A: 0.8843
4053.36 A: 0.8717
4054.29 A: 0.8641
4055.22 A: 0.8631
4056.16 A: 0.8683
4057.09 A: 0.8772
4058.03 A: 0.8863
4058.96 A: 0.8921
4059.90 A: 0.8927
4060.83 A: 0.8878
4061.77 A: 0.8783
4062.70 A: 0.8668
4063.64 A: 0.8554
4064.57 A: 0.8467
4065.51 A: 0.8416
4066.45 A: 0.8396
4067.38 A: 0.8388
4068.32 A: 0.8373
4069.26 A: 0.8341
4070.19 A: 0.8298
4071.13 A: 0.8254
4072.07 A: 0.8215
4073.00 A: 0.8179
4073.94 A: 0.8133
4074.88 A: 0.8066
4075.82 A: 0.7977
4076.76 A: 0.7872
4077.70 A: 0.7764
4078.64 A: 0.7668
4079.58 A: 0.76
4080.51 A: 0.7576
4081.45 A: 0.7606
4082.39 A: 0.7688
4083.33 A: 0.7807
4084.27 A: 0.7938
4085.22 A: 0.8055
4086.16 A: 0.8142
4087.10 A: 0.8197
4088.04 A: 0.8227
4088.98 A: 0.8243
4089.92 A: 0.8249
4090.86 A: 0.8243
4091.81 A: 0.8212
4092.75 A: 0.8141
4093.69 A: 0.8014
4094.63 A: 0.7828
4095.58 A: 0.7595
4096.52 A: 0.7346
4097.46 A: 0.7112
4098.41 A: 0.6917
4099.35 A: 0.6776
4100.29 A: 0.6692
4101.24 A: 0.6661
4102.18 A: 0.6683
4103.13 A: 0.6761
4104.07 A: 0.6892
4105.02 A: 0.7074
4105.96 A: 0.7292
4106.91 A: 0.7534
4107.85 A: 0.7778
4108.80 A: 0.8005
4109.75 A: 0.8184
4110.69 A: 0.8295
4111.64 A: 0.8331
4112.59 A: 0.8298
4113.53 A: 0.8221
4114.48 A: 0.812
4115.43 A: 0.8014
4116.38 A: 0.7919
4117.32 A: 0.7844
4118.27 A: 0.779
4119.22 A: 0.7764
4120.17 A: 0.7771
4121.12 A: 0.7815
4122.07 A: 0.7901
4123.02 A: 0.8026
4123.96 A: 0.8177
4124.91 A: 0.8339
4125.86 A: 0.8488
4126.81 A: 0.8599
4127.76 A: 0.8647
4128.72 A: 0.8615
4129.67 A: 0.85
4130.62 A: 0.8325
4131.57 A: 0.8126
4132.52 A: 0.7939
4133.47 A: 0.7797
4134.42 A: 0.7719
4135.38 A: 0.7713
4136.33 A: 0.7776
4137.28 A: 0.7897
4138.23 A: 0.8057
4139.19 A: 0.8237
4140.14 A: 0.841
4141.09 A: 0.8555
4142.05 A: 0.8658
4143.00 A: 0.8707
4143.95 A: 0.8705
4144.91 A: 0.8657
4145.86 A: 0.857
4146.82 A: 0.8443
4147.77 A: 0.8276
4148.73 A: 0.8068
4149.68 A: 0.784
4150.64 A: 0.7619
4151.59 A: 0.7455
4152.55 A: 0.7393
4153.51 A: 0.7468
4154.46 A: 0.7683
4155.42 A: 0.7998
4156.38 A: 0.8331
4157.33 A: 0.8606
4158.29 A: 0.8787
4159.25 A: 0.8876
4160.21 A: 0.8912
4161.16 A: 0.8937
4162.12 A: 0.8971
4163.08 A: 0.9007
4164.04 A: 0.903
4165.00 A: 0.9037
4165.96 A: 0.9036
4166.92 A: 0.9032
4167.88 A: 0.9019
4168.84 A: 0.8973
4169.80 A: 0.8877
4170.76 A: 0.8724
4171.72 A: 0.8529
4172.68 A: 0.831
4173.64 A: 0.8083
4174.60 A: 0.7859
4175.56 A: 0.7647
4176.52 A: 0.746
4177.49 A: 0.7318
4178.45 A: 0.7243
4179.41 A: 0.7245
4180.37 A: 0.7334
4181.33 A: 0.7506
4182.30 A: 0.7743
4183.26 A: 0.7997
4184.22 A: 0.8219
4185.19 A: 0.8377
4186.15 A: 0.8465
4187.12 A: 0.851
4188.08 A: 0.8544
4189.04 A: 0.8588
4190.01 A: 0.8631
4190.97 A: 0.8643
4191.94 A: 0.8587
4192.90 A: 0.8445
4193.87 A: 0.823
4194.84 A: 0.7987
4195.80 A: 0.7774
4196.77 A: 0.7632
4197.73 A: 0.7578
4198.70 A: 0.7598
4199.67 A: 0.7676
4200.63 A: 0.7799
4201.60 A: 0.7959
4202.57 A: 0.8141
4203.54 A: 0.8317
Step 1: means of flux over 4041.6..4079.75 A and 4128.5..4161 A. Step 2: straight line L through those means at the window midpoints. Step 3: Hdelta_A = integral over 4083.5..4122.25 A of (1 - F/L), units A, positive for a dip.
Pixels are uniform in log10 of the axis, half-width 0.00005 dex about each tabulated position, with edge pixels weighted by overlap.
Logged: 3.16 A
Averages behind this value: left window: 0.862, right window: 0.82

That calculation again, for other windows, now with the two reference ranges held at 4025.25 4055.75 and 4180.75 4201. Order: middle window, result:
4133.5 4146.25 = 0.06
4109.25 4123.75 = 0.64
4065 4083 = 1.06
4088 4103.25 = 1.73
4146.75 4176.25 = -0.65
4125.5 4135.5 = 0.12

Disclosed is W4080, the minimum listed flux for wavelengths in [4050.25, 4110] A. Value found 0.6661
